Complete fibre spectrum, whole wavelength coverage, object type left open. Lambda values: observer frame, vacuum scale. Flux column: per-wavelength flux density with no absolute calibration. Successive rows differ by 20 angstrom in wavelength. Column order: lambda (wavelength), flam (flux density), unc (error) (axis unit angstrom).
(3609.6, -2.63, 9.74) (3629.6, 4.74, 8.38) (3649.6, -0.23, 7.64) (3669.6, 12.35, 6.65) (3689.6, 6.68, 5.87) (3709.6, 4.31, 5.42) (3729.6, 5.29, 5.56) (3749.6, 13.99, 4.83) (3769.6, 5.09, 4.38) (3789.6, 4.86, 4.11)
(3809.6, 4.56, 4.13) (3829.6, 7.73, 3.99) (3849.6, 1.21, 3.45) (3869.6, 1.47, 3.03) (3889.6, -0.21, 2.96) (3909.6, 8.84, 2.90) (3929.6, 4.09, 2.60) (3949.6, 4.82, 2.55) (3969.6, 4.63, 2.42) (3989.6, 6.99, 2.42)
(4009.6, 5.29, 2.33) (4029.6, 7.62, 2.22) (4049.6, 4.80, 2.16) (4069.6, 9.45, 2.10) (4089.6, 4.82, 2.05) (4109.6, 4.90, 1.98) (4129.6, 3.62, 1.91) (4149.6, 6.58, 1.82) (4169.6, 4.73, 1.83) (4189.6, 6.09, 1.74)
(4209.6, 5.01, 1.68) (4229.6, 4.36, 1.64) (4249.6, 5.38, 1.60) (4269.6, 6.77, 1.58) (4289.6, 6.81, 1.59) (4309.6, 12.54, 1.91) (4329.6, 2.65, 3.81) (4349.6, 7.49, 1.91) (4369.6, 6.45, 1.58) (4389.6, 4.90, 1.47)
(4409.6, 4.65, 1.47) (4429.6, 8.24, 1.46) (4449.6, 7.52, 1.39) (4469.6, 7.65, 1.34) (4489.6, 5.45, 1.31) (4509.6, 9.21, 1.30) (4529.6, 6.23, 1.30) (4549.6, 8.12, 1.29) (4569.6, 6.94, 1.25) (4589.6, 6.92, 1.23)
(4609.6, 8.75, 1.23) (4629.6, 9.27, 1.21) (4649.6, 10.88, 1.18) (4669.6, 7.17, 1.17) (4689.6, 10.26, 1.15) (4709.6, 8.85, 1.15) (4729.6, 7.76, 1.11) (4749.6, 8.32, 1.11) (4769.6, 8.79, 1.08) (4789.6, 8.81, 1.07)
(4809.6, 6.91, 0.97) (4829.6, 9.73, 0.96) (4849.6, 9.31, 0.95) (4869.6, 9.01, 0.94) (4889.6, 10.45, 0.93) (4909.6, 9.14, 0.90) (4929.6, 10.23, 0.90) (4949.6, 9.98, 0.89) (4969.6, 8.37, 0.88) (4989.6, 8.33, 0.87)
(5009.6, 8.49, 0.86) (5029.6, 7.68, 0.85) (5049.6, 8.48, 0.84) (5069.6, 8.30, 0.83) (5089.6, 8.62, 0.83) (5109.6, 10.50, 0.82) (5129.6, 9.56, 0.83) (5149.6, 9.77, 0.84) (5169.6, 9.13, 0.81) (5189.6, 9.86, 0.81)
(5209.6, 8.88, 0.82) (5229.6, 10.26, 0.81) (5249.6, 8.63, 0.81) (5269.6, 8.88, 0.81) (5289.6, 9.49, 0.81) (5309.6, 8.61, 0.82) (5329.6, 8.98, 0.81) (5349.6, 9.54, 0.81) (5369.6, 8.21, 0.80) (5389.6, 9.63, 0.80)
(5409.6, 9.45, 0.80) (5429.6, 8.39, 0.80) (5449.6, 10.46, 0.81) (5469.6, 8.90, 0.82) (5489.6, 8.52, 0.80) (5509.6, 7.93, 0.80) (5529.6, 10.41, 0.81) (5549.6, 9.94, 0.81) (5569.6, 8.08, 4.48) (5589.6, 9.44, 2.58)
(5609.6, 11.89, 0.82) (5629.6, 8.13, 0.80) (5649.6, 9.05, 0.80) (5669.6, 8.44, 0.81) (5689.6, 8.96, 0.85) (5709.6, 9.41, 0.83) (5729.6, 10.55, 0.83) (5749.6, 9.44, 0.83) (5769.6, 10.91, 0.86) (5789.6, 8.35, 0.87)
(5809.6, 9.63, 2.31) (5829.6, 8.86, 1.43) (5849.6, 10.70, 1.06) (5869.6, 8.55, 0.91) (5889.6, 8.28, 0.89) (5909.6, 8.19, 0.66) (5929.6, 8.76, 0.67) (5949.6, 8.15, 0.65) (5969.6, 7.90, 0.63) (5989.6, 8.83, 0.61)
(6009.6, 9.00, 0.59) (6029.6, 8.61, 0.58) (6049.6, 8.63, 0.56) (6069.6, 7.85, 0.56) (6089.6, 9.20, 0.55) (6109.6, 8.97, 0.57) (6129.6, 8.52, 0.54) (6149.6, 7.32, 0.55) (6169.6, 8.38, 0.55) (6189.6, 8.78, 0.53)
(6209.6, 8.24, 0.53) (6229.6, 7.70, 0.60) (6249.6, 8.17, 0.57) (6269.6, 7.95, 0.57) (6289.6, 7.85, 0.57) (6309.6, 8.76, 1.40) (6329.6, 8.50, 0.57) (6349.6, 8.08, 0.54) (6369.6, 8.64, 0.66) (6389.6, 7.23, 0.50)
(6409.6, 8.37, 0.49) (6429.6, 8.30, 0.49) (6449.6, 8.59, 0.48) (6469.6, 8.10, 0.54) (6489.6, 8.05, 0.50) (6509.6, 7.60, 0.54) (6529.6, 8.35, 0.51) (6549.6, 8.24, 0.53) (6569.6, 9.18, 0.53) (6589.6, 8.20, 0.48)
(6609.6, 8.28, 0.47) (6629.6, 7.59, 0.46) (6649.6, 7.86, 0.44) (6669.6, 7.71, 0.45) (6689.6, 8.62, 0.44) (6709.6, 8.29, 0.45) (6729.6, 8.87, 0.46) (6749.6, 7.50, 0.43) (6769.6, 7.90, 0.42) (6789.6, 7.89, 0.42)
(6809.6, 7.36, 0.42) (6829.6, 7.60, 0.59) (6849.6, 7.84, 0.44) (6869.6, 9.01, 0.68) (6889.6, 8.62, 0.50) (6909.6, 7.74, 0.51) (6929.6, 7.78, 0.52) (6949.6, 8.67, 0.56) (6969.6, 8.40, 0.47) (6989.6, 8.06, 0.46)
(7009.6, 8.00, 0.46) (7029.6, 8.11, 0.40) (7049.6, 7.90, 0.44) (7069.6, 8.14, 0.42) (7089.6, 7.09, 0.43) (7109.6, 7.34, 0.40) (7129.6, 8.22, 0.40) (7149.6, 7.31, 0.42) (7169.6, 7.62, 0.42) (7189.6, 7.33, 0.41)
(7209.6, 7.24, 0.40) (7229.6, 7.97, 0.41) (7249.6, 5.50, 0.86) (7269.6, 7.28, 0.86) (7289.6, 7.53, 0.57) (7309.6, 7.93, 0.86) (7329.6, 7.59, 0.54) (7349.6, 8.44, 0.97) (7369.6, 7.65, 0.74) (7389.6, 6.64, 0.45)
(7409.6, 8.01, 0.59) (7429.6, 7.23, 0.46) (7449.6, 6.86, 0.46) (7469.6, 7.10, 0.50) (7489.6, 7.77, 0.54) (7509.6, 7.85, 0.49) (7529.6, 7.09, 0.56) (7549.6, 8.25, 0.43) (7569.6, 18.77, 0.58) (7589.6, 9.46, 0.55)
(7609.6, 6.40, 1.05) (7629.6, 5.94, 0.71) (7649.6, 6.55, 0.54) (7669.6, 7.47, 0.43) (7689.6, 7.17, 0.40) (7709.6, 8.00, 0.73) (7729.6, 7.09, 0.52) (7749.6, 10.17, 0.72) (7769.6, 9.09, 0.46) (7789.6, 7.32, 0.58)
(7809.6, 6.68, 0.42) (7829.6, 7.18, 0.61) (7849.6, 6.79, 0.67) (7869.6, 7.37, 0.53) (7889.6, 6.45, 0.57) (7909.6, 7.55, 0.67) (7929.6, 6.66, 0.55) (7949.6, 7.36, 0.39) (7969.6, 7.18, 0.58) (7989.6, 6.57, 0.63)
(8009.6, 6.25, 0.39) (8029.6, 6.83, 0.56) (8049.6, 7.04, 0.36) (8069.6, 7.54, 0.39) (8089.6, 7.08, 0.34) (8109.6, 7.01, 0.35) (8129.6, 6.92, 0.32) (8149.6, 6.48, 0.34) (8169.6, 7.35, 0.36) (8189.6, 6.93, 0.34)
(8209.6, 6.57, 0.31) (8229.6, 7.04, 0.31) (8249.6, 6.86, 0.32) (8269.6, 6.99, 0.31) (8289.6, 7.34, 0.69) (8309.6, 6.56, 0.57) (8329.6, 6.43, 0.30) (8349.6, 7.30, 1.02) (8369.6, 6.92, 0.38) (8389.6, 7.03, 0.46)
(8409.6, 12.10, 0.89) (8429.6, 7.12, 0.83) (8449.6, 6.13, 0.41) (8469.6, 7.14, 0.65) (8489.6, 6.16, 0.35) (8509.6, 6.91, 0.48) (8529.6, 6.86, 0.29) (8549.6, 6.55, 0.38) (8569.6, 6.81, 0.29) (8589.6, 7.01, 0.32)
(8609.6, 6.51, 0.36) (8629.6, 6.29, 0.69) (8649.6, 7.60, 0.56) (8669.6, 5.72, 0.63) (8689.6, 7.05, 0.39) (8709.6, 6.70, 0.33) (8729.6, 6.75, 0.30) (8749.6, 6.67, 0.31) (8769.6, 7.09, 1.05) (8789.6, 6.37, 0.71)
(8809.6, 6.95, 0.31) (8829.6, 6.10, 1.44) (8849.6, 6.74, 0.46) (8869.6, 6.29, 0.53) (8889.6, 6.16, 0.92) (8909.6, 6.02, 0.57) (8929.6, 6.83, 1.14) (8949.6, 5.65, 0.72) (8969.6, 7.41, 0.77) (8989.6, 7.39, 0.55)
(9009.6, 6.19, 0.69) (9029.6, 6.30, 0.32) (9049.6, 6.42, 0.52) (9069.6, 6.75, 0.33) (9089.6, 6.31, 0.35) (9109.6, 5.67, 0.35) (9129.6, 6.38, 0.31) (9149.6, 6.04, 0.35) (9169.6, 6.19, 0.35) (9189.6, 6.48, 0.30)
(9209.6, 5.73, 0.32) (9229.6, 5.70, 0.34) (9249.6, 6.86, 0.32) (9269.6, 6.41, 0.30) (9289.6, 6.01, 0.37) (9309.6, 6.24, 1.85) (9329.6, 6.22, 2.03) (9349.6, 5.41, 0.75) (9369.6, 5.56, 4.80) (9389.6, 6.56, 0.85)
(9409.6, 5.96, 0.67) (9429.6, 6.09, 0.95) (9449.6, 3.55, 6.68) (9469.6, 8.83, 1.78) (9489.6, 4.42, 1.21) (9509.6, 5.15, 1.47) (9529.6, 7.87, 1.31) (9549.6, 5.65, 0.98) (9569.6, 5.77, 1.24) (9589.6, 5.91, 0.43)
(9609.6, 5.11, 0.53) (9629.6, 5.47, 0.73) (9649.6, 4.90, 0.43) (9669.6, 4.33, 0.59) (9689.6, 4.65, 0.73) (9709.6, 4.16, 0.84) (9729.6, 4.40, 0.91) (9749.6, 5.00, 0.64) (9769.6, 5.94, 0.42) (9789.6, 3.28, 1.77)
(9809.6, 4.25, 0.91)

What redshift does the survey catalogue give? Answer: 0.154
